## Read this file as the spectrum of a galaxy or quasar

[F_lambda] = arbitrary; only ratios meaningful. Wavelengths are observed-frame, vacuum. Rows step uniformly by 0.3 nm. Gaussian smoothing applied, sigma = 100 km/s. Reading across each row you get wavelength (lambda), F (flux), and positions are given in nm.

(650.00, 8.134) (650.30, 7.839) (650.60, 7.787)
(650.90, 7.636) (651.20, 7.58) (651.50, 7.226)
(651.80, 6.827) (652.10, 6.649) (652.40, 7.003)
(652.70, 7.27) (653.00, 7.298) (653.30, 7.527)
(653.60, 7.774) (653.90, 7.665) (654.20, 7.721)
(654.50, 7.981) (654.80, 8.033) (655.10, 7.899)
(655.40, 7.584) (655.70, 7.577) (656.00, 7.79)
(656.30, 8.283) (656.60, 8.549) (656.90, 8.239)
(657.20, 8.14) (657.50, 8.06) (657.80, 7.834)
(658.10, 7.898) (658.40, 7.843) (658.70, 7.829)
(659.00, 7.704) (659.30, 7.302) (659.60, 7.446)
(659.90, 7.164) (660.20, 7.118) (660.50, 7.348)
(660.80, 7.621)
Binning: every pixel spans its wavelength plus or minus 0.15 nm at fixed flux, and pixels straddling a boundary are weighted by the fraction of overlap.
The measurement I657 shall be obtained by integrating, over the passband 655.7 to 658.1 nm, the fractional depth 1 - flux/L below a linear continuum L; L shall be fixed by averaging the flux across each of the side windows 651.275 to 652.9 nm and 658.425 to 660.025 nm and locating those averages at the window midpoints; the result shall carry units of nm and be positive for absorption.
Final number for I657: -0.23 nm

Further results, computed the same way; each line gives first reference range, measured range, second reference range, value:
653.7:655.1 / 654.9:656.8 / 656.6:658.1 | 0.004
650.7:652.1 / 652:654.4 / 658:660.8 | -0.023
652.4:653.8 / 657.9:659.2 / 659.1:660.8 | -0.081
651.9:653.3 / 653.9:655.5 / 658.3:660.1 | -0.133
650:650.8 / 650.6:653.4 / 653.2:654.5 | 0.196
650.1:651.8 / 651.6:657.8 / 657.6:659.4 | -0.027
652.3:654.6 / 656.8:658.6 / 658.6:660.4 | -0.131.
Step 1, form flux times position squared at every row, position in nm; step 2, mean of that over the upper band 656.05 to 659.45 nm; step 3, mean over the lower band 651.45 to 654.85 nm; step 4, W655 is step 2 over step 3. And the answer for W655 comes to 1.09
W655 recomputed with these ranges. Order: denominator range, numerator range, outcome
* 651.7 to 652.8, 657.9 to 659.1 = 1.15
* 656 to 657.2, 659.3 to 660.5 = 0.89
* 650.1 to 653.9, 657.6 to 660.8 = 1.05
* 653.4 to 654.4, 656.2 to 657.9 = 1.07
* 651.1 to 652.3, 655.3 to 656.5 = 1.13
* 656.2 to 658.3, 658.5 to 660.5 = 0.92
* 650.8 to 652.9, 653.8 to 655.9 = 1.10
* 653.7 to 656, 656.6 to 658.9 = 1.04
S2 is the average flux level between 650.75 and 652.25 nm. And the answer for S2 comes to 7.18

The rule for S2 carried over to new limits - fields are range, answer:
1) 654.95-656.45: 7.83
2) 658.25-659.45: 7.67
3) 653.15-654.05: 7.66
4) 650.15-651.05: 7.75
